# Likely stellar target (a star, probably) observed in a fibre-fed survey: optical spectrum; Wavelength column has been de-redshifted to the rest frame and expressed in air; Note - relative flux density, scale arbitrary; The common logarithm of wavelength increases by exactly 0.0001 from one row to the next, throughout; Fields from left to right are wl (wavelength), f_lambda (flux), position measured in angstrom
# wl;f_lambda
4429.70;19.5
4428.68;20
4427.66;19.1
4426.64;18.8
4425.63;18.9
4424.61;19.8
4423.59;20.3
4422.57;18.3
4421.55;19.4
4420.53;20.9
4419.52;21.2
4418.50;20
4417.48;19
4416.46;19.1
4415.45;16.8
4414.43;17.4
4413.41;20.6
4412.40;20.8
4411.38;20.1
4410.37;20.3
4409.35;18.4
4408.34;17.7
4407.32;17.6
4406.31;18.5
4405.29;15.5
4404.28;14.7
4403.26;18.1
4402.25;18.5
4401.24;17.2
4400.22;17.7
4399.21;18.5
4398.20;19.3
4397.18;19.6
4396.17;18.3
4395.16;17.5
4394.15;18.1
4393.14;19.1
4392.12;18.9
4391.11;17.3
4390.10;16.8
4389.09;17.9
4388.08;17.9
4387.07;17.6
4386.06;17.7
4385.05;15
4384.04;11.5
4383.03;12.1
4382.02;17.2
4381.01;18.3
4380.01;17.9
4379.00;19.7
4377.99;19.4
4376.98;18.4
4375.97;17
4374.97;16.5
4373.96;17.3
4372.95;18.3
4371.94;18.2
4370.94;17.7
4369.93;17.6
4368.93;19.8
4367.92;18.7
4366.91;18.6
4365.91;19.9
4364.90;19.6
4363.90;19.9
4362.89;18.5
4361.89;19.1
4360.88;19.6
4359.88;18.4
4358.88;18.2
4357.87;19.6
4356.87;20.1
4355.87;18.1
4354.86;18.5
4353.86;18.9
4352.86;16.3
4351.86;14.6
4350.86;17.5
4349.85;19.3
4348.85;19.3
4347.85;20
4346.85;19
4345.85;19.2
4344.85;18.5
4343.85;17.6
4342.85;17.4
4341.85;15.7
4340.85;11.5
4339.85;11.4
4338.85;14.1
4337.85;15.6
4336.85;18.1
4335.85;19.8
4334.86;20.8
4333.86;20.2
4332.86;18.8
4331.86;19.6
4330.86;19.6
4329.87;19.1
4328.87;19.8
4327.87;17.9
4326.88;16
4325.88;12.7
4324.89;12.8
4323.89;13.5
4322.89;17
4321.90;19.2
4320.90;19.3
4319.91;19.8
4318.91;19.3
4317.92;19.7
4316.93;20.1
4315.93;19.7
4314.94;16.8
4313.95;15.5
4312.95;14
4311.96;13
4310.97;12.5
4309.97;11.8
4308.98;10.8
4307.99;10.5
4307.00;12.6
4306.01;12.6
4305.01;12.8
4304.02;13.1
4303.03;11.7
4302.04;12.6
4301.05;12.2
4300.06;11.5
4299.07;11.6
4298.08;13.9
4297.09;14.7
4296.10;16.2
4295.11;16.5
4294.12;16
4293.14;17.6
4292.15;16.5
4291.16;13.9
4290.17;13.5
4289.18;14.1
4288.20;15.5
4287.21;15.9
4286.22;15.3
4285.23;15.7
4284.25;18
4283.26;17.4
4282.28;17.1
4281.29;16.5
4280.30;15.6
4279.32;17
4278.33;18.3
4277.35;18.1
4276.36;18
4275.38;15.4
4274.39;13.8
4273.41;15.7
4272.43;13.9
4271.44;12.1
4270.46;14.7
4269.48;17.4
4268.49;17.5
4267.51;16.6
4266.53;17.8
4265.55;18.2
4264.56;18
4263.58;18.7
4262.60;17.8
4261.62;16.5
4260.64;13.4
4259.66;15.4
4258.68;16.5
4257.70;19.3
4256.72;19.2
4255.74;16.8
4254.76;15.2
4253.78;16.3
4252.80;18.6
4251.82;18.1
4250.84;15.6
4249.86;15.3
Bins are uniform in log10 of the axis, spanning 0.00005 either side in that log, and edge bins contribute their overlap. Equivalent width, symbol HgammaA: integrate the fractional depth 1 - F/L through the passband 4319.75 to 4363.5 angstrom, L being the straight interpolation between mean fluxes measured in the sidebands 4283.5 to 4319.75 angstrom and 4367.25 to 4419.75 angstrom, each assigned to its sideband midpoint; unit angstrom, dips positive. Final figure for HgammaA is -4.3 angstrom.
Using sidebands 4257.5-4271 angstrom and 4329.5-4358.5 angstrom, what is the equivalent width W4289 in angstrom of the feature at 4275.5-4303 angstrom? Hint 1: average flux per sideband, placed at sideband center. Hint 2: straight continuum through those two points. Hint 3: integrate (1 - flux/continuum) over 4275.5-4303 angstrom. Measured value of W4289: 2.80 angstrom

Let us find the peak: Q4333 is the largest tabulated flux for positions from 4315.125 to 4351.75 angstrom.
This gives 20.8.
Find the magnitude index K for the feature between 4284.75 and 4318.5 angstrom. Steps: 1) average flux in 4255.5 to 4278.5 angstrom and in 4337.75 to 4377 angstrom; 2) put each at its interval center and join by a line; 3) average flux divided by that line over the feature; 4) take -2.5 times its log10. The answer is 0.18 mag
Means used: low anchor 16.6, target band 14.4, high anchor 17.9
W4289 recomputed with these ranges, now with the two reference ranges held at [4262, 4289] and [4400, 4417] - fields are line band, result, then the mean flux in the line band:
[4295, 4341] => 3.88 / 15.6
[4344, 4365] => -1.37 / 18.6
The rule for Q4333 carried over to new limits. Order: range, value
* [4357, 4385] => 19.9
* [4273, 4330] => 20.1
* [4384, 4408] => 19.6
